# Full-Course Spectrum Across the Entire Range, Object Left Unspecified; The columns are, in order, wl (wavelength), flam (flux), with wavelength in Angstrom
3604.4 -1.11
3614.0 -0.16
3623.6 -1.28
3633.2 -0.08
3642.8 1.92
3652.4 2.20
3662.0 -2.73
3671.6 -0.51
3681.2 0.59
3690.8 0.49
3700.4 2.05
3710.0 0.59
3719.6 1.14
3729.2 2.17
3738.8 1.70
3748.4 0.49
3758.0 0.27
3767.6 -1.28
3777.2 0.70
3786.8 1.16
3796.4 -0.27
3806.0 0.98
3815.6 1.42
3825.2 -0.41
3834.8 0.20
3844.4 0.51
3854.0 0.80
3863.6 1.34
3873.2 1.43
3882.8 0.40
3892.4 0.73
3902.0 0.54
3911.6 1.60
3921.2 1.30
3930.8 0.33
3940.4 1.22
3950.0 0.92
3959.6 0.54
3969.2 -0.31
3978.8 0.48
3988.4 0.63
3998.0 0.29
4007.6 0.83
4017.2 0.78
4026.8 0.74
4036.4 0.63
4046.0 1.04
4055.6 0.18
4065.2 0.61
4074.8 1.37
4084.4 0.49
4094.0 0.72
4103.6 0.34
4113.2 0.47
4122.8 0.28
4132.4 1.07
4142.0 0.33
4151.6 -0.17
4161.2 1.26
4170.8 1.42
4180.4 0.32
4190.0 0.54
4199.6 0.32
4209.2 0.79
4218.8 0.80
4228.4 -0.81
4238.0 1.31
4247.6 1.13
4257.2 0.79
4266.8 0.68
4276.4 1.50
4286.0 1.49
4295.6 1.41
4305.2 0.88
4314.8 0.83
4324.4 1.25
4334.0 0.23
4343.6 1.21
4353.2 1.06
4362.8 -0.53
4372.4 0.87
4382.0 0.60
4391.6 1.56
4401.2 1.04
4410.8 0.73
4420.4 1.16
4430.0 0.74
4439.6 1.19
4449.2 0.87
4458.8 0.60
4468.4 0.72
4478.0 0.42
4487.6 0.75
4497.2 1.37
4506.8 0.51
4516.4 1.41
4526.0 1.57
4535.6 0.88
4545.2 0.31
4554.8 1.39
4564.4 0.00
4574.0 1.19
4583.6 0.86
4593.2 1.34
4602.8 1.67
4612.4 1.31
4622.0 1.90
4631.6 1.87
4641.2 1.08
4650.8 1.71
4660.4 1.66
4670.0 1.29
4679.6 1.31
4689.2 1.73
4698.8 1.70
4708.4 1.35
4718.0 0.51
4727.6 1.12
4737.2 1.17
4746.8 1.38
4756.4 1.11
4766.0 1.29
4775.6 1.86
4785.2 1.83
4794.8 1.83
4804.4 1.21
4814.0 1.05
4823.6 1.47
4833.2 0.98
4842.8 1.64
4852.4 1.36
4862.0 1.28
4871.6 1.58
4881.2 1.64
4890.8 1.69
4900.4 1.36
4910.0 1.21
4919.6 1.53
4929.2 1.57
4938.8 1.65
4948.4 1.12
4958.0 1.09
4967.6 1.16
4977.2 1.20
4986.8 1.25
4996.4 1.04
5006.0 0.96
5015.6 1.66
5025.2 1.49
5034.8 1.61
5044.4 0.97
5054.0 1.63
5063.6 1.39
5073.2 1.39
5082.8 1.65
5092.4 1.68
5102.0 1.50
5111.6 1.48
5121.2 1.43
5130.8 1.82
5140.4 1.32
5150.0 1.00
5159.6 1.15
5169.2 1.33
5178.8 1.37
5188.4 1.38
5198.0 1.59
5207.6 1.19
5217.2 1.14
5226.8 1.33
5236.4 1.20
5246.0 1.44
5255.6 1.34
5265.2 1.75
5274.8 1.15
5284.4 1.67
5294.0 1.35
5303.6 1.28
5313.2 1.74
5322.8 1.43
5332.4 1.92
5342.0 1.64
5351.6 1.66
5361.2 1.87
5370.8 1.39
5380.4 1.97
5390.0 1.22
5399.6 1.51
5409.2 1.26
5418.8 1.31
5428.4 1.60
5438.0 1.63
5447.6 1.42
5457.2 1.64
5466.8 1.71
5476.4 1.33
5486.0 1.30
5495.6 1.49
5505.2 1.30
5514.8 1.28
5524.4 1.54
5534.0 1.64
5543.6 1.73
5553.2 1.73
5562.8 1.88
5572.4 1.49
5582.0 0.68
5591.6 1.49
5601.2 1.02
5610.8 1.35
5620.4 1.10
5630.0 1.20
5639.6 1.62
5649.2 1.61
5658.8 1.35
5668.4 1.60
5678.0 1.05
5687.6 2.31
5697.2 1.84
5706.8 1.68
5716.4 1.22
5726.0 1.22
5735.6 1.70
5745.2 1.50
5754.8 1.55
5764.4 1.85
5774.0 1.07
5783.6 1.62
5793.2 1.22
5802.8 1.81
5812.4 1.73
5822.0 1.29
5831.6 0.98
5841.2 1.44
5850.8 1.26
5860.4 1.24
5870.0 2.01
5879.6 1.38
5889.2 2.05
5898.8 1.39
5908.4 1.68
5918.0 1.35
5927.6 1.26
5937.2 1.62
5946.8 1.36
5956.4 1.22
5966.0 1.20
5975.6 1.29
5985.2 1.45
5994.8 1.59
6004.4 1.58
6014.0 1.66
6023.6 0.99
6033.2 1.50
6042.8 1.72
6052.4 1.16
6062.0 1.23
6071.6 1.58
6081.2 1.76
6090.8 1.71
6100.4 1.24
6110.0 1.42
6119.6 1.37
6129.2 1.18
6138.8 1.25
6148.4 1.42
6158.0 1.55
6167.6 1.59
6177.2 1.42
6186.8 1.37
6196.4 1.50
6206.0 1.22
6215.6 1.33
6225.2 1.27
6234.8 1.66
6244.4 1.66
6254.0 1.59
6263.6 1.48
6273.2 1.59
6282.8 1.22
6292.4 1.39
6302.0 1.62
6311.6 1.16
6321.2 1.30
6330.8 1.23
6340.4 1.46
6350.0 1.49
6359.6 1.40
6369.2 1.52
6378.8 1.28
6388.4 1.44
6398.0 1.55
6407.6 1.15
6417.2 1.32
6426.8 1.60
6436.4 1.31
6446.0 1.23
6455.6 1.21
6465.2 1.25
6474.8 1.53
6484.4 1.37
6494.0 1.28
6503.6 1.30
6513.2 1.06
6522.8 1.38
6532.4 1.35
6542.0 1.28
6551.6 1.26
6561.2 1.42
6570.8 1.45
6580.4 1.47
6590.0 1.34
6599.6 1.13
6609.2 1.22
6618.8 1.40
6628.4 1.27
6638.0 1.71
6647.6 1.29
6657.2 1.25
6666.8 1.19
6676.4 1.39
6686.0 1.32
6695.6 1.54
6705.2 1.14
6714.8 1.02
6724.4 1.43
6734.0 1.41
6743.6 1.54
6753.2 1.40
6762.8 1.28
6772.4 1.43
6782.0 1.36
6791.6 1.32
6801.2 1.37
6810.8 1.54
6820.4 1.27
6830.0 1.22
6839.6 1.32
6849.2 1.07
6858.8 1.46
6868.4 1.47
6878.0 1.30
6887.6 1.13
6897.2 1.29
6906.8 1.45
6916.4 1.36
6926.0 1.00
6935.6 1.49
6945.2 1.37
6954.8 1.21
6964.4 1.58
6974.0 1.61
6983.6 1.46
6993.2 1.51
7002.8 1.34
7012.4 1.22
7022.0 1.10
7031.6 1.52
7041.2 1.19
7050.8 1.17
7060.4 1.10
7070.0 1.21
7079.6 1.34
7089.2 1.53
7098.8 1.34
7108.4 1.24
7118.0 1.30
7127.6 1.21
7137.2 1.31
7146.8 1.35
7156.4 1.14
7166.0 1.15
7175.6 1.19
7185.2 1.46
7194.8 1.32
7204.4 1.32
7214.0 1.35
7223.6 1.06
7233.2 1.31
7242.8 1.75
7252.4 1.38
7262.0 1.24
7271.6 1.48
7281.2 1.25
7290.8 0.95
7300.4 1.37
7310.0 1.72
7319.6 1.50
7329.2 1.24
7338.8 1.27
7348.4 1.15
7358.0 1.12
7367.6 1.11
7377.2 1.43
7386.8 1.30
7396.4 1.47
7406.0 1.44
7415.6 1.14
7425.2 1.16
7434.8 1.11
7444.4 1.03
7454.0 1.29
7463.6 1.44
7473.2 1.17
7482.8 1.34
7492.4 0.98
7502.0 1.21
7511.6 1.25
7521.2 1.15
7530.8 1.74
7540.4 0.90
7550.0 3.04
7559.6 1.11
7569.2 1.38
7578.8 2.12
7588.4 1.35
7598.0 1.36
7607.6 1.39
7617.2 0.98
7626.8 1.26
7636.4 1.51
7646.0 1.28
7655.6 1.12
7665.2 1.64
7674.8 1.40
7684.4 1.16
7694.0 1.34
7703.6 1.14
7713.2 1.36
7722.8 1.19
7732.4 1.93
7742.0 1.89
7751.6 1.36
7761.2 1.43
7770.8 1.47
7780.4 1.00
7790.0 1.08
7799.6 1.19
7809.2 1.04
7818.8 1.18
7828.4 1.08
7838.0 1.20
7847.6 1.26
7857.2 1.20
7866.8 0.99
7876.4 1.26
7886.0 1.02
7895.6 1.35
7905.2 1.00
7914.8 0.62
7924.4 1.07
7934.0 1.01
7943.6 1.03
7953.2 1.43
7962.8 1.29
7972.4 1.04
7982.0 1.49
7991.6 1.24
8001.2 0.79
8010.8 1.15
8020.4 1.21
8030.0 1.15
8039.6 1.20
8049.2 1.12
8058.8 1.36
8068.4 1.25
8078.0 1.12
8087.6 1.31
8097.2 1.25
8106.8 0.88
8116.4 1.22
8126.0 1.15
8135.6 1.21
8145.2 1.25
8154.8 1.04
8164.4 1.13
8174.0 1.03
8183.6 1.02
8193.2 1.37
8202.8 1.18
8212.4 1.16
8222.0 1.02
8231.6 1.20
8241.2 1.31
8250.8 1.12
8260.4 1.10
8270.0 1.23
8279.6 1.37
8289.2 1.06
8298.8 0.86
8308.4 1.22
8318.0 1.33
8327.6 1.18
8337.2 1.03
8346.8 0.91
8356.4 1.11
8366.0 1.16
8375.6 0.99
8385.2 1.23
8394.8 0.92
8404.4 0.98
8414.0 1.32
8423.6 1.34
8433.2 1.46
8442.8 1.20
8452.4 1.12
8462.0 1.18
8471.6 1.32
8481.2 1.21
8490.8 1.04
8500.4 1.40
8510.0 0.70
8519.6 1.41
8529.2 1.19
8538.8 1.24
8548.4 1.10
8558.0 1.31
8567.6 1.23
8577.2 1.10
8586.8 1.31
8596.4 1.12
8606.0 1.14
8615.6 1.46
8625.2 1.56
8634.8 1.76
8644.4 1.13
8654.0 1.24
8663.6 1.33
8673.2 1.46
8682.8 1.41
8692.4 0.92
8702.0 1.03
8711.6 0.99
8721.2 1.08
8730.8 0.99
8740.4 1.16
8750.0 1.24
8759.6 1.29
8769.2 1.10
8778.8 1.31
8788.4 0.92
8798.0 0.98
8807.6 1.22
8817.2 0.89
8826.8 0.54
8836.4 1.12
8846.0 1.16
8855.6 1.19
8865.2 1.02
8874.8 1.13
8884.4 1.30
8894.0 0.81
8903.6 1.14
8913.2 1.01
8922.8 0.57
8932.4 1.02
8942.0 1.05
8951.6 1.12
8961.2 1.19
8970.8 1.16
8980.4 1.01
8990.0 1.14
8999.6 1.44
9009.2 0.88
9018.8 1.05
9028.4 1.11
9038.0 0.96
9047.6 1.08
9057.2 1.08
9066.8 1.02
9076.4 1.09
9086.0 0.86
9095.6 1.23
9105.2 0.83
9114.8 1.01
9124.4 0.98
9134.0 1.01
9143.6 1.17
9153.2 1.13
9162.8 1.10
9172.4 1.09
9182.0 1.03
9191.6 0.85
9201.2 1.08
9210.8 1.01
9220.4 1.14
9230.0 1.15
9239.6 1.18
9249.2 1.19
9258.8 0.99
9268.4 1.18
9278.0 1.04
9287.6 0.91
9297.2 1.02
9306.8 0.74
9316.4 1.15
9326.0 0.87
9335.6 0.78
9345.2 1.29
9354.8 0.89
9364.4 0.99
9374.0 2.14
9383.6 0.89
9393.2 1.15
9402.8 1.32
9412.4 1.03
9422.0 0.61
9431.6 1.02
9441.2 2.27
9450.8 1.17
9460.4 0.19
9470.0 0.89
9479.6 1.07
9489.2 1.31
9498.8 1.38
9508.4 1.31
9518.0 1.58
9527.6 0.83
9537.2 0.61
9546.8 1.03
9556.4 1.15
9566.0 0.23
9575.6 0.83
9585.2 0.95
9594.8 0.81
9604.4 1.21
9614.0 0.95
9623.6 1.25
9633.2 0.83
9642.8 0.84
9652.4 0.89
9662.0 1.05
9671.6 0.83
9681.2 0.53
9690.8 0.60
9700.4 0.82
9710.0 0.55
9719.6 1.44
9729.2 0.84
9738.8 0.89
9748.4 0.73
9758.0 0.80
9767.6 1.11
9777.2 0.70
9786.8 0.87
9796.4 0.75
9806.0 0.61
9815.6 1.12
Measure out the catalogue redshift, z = 0.150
